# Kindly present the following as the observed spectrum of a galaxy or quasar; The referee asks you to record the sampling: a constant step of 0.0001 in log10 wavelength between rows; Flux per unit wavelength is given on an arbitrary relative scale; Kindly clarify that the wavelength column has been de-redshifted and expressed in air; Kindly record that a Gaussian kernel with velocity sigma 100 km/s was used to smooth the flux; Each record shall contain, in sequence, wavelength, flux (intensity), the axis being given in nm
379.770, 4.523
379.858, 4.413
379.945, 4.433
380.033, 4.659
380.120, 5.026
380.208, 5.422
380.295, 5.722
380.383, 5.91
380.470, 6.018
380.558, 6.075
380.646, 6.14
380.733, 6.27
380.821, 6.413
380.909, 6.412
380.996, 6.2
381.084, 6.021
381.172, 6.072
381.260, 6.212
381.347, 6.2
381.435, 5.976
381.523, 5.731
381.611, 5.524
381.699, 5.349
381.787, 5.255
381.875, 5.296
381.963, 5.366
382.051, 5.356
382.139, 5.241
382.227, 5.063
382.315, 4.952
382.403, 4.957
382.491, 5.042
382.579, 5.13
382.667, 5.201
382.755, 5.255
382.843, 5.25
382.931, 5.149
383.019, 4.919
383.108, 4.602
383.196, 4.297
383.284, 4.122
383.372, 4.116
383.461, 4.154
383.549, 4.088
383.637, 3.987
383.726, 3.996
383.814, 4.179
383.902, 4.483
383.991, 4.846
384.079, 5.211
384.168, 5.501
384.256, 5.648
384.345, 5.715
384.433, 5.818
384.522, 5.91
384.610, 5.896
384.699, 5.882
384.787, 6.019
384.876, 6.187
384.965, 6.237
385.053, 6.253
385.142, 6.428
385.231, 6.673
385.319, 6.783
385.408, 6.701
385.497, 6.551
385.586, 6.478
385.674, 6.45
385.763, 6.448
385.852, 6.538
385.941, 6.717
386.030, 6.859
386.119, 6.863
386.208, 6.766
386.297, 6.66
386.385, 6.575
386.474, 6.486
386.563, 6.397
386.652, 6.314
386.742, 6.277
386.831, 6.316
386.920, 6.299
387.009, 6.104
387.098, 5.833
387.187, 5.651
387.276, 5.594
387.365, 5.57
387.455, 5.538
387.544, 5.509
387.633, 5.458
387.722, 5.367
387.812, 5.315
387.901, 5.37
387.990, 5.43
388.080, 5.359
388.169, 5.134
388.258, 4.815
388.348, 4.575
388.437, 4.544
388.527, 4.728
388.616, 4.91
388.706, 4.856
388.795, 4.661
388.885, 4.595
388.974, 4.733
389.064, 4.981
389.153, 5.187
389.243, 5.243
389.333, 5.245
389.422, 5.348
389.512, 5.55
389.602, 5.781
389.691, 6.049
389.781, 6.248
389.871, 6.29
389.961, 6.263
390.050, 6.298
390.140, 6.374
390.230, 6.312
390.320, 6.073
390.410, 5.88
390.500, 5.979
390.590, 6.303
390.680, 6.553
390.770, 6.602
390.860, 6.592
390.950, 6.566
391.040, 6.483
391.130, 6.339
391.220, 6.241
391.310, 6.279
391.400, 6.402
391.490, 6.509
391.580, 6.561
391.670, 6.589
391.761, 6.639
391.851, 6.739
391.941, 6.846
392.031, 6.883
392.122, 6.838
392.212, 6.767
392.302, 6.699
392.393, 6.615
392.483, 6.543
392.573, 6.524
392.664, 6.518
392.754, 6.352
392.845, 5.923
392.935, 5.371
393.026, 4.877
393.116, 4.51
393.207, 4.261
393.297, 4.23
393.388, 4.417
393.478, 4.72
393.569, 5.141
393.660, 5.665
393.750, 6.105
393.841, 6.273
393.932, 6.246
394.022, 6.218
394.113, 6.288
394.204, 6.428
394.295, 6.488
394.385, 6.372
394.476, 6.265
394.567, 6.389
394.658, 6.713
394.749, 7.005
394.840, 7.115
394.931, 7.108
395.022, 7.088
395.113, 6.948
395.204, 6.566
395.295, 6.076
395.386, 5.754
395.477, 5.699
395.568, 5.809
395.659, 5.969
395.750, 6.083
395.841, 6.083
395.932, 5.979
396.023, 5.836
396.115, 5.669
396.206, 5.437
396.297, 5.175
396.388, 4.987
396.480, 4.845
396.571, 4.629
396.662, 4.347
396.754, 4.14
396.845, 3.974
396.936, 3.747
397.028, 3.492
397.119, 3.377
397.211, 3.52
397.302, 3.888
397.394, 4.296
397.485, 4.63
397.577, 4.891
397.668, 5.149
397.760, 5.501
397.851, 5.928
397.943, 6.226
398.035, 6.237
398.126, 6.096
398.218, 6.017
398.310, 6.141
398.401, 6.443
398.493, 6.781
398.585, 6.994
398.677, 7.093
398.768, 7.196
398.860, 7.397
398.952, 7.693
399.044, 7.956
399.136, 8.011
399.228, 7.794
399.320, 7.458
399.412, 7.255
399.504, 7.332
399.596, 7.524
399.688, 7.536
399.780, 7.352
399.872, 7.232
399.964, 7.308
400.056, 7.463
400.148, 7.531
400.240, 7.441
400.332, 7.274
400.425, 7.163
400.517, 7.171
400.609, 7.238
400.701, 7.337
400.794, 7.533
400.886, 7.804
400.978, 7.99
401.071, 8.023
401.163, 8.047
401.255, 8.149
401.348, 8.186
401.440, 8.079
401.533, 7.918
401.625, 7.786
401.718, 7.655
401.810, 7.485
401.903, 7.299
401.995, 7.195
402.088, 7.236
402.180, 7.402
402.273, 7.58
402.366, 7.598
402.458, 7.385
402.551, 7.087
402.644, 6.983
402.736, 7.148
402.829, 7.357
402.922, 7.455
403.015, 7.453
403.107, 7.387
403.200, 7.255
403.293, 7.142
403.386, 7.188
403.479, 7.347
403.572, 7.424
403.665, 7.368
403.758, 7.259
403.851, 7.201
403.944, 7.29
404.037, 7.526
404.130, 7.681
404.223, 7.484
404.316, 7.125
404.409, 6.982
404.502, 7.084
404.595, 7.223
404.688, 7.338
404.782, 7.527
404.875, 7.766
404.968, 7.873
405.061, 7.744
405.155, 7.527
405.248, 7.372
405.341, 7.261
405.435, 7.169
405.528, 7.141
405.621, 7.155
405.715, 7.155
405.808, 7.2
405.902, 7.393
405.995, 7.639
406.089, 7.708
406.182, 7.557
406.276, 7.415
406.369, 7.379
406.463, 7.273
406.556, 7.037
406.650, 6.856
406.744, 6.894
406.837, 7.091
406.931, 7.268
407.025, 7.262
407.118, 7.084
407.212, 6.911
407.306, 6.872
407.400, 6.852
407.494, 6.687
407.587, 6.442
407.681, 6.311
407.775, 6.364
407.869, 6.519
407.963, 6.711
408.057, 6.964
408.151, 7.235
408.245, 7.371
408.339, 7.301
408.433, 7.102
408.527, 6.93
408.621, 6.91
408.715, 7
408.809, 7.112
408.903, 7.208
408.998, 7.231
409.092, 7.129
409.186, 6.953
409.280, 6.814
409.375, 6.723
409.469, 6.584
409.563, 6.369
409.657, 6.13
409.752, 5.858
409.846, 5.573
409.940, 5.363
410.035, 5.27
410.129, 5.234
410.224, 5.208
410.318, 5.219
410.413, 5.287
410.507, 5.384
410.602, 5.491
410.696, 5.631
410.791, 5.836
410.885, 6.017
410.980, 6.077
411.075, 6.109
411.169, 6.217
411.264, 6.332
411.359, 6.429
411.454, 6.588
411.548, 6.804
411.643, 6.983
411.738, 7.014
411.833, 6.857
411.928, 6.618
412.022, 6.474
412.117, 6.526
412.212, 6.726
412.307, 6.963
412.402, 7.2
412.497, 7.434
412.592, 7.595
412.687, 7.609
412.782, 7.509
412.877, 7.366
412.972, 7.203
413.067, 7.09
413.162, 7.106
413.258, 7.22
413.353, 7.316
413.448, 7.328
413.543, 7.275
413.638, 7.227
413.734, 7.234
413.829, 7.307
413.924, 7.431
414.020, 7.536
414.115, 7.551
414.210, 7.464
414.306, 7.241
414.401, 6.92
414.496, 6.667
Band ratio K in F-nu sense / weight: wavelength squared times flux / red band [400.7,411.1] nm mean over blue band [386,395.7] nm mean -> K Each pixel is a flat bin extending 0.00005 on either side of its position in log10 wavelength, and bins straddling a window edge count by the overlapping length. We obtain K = 1.3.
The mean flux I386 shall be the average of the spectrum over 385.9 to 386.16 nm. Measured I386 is 6.81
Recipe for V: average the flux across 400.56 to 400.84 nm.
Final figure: 7.37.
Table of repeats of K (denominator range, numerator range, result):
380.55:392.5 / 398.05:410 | 1.36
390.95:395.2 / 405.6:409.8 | 1.21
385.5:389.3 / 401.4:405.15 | 1.41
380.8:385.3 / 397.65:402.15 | 1.47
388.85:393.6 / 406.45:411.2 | 1.19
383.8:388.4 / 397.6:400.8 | 1.26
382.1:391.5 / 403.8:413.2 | 1.35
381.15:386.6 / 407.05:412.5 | 1.32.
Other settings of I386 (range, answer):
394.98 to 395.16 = 7.01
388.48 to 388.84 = 4.78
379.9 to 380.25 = 4.88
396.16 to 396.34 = 5.32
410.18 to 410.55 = 5.28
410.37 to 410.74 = 5.46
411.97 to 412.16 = 6.53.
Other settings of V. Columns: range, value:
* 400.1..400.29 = 7.5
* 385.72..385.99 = 6.56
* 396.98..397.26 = 3.47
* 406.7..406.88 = 7.02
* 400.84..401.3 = 8.01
